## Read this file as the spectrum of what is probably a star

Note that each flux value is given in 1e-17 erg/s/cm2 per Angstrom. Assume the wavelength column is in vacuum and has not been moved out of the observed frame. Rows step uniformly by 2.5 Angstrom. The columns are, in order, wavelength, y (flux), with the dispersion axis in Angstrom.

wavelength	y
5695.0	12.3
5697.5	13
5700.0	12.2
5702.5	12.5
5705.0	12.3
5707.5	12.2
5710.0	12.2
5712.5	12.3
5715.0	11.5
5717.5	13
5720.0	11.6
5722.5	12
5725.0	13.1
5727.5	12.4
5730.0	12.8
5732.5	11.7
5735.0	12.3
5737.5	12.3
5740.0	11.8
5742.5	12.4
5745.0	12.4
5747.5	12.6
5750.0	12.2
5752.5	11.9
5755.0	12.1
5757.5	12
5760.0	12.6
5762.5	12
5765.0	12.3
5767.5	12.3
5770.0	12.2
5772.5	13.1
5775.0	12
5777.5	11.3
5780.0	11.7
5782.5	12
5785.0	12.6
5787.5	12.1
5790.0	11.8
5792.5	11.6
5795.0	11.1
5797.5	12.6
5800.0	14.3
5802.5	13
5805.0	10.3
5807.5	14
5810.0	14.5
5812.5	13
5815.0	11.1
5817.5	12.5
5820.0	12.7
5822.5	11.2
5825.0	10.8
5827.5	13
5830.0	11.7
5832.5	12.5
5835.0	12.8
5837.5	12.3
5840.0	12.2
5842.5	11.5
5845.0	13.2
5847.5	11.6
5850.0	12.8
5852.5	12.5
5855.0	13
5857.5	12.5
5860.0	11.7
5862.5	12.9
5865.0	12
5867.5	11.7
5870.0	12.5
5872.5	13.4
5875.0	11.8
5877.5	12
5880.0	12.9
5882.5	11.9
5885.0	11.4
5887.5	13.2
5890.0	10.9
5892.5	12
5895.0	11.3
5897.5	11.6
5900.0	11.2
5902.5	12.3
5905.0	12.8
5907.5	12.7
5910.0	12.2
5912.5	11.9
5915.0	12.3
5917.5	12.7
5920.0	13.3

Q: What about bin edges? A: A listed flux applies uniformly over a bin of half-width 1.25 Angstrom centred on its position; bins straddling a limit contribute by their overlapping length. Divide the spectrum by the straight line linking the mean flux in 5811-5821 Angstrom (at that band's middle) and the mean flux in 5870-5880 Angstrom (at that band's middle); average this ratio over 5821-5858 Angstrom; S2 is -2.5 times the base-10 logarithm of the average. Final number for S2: 0.02 mag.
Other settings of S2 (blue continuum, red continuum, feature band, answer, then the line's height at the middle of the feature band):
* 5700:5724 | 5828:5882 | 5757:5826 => 0.00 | 12.3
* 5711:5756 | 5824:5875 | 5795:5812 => -0.06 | 12.3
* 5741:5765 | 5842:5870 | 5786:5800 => 0.02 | 12.3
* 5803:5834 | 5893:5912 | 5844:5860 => -0.03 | 12.2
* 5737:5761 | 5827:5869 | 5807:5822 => -0.05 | 12.3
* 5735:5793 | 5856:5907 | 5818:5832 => 0.02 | 12.1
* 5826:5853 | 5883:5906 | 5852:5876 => -0.02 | 12.1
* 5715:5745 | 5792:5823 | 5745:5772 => 0.01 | 12.4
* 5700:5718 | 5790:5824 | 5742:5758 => 0.01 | 12.3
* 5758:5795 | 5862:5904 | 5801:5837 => -0.03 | 12.1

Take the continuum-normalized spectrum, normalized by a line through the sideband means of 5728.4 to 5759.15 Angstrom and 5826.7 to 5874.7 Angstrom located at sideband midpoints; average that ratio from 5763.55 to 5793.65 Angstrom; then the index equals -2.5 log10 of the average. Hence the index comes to 0.02 mag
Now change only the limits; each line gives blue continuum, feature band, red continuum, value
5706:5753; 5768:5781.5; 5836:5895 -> 0.02 mag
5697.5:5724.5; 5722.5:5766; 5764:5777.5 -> 0.00 mag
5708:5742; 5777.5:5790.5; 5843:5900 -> 0.02 mag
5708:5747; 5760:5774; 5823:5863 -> -0.01 mag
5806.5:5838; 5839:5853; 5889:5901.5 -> -0.01 mag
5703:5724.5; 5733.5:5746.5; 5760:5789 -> -0.01 mag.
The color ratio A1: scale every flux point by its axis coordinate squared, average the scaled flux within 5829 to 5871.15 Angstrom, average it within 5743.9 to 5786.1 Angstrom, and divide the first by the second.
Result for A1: 1.04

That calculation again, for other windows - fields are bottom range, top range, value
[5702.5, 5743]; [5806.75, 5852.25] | 1.05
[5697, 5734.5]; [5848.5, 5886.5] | 1.06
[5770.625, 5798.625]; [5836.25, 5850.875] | 1.04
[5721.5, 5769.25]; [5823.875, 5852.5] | 1.03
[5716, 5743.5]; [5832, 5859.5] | 1.05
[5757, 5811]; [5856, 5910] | 1.02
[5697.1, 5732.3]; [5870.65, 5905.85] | 1.04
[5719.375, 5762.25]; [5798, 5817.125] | 1.07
